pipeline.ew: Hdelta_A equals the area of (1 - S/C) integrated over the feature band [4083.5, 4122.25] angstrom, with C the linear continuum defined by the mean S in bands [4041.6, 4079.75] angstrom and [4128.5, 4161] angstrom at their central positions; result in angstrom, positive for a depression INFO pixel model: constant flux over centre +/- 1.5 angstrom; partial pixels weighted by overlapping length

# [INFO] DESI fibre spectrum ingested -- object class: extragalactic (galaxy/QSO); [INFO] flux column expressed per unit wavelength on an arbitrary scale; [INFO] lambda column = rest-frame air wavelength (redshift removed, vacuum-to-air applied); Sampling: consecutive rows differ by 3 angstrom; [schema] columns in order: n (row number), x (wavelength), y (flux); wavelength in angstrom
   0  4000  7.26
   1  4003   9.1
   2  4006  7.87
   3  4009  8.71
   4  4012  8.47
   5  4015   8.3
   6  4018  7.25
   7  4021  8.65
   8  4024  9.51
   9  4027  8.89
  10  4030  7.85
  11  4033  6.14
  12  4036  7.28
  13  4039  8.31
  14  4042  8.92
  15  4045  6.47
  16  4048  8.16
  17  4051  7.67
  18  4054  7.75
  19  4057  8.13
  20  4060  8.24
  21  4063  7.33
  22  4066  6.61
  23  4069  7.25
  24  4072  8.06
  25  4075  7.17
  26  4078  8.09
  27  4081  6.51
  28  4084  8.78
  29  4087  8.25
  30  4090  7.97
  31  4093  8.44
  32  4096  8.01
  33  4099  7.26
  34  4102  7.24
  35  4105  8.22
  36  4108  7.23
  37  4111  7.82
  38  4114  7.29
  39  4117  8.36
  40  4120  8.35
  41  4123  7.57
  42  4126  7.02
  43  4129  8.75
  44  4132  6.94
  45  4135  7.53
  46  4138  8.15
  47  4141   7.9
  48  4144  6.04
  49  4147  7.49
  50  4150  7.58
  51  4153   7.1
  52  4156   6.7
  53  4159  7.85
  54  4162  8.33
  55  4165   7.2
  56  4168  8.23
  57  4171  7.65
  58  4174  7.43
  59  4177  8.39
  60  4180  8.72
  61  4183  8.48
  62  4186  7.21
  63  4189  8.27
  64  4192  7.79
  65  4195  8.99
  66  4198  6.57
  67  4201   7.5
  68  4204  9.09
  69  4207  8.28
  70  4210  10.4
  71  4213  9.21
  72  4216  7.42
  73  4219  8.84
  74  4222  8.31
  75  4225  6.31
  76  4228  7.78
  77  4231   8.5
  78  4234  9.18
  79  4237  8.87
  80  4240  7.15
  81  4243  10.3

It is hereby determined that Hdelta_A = -1.9 angstrom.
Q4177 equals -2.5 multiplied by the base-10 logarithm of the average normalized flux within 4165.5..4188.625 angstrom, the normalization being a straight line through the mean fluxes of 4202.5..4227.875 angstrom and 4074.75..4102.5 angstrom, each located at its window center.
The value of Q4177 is 0.04 mag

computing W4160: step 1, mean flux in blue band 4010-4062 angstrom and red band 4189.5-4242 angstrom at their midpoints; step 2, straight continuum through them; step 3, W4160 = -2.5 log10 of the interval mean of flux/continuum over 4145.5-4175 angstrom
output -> 0.09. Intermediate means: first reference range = 8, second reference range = 8.27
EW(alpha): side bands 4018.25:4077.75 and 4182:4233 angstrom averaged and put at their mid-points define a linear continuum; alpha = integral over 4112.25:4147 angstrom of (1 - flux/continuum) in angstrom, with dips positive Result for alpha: 1.62 angstrom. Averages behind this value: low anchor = 7.8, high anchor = 8.18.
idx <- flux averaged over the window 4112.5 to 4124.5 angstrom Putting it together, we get 7.89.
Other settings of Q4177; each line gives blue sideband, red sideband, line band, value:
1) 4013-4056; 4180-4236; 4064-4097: 0.04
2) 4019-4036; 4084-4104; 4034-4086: 0.05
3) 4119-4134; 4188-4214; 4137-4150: 0.07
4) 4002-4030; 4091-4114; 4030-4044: 0.09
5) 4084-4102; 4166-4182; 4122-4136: 0.06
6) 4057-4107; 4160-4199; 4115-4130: -0.02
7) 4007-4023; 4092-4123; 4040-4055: 0.04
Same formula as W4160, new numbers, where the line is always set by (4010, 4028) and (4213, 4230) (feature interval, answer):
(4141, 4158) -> 0.15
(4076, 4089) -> 0.06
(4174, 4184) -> -0.05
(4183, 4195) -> 0.00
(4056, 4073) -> 0.11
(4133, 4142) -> 0.05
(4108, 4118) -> 0.07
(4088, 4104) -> 0.06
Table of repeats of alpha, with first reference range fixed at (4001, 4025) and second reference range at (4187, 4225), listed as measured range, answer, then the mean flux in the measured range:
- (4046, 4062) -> 0.9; 7.92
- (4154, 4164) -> 0.9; 7.58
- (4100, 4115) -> 1.4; 7.56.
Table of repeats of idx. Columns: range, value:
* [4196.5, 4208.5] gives 7.86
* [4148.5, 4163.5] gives 7.51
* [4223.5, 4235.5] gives 7.94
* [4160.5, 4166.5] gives 7.77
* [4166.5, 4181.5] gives 8.08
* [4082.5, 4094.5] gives 8.36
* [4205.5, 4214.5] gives 9.3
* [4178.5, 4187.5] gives 8.14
